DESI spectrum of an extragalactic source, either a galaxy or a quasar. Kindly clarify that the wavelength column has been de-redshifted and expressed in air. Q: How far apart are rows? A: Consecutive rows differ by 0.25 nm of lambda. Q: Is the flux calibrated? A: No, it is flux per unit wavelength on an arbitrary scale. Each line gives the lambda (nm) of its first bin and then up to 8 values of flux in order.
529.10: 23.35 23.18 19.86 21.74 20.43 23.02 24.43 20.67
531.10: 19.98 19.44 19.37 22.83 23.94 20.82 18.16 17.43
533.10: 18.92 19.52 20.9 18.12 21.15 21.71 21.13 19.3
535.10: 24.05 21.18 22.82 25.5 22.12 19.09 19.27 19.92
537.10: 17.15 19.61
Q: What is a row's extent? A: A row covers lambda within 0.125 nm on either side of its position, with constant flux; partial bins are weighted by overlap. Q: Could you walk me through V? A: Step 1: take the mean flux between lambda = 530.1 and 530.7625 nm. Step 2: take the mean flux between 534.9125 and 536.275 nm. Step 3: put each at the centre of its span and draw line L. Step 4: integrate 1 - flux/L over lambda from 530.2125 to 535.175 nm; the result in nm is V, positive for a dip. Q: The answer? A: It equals 0.47 nm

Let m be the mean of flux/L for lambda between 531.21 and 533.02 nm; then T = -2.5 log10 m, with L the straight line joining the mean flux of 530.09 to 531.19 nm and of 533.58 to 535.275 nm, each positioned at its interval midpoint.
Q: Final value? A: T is 0.07 mag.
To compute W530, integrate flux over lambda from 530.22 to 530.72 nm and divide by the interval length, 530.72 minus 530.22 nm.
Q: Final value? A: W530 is 23.7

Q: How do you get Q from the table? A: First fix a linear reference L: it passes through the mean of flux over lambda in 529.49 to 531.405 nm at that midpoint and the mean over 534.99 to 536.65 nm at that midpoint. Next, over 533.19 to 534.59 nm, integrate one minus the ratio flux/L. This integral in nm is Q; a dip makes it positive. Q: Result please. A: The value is 0.10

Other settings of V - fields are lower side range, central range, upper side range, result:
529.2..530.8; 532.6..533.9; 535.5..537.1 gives 0.158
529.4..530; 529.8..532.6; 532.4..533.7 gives -0.165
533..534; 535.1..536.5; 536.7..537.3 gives -0.245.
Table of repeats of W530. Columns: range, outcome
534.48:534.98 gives 20.2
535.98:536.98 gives 20.1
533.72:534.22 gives 19.6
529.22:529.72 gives 21.6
